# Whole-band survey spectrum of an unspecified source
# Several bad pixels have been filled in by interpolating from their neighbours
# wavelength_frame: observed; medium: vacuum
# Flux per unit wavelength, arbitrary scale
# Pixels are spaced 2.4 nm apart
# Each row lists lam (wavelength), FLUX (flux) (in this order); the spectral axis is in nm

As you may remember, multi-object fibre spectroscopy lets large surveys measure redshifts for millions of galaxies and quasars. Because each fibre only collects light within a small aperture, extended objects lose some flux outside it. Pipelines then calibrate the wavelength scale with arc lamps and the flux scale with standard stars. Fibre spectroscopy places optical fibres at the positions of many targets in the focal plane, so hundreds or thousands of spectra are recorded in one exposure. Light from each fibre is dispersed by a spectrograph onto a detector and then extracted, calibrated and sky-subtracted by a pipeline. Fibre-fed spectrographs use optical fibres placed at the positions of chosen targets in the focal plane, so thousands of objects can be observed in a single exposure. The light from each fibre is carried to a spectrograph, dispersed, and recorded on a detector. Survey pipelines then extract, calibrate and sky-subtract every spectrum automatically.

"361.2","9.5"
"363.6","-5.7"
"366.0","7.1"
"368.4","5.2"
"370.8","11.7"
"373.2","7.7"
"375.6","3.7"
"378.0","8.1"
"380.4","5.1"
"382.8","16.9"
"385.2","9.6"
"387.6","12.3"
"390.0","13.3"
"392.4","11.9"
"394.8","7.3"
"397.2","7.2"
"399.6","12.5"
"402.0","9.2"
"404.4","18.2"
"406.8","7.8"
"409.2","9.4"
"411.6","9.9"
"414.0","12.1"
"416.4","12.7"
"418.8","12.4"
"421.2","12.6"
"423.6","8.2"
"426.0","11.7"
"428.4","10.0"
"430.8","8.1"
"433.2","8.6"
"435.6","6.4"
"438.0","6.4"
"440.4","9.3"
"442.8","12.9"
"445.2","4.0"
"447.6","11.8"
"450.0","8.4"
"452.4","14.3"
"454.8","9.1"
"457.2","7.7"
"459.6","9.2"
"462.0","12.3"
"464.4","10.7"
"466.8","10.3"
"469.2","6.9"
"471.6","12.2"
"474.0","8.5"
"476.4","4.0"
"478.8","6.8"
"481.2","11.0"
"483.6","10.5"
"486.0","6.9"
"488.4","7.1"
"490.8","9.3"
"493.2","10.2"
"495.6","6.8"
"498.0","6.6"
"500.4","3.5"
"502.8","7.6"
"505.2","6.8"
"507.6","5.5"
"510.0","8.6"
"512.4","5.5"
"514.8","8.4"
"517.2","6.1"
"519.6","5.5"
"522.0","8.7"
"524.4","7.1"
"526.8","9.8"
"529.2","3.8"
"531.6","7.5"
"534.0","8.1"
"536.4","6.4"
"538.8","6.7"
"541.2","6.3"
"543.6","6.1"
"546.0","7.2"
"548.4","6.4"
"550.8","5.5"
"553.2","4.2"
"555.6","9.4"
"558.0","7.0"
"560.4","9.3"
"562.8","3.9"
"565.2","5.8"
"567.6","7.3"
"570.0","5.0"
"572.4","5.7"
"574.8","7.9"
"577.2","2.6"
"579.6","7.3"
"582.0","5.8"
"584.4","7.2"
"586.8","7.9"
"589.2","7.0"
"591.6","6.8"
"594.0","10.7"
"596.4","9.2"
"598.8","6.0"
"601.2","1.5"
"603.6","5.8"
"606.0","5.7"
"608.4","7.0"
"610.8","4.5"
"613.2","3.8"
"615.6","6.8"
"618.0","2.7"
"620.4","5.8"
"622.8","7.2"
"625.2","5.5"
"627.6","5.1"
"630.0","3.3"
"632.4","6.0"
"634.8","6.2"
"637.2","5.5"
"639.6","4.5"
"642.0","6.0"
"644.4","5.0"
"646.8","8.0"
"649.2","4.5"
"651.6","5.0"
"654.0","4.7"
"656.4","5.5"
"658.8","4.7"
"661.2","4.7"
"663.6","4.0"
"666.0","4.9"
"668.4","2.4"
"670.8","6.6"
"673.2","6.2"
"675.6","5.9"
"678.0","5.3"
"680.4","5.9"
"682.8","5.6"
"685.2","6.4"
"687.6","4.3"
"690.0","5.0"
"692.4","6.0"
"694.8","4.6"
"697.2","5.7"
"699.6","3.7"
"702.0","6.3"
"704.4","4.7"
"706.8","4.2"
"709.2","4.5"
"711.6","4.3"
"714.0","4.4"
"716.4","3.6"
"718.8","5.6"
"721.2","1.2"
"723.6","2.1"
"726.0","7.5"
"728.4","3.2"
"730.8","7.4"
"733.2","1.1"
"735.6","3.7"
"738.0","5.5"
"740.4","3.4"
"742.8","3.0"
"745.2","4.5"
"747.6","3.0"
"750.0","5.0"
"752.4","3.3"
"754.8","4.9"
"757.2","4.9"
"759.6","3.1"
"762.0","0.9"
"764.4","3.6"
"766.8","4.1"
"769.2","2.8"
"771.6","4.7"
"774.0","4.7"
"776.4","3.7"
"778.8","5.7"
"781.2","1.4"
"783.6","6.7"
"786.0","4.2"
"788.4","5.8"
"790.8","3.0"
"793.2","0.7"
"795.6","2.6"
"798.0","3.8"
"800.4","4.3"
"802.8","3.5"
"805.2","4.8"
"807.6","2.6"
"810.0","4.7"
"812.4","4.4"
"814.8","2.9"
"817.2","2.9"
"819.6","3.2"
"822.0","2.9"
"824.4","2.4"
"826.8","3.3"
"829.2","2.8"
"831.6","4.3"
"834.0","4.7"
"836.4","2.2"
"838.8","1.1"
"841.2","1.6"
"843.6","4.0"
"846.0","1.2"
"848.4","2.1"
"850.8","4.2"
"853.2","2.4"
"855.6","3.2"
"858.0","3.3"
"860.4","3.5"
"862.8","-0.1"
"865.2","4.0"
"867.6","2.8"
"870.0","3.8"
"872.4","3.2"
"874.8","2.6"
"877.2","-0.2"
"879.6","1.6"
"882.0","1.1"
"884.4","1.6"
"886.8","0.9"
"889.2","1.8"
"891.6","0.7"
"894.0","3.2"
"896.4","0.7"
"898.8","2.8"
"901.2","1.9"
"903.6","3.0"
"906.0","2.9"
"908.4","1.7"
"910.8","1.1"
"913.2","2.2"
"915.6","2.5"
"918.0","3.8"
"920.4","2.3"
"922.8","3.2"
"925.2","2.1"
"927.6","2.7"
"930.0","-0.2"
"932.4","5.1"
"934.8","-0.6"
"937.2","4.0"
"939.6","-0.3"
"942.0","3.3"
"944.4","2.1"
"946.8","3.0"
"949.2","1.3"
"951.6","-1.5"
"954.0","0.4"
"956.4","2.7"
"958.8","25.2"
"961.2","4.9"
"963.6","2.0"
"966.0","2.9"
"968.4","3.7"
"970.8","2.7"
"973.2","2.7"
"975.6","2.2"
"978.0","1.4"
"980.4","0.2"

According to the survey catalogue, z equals 1.57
